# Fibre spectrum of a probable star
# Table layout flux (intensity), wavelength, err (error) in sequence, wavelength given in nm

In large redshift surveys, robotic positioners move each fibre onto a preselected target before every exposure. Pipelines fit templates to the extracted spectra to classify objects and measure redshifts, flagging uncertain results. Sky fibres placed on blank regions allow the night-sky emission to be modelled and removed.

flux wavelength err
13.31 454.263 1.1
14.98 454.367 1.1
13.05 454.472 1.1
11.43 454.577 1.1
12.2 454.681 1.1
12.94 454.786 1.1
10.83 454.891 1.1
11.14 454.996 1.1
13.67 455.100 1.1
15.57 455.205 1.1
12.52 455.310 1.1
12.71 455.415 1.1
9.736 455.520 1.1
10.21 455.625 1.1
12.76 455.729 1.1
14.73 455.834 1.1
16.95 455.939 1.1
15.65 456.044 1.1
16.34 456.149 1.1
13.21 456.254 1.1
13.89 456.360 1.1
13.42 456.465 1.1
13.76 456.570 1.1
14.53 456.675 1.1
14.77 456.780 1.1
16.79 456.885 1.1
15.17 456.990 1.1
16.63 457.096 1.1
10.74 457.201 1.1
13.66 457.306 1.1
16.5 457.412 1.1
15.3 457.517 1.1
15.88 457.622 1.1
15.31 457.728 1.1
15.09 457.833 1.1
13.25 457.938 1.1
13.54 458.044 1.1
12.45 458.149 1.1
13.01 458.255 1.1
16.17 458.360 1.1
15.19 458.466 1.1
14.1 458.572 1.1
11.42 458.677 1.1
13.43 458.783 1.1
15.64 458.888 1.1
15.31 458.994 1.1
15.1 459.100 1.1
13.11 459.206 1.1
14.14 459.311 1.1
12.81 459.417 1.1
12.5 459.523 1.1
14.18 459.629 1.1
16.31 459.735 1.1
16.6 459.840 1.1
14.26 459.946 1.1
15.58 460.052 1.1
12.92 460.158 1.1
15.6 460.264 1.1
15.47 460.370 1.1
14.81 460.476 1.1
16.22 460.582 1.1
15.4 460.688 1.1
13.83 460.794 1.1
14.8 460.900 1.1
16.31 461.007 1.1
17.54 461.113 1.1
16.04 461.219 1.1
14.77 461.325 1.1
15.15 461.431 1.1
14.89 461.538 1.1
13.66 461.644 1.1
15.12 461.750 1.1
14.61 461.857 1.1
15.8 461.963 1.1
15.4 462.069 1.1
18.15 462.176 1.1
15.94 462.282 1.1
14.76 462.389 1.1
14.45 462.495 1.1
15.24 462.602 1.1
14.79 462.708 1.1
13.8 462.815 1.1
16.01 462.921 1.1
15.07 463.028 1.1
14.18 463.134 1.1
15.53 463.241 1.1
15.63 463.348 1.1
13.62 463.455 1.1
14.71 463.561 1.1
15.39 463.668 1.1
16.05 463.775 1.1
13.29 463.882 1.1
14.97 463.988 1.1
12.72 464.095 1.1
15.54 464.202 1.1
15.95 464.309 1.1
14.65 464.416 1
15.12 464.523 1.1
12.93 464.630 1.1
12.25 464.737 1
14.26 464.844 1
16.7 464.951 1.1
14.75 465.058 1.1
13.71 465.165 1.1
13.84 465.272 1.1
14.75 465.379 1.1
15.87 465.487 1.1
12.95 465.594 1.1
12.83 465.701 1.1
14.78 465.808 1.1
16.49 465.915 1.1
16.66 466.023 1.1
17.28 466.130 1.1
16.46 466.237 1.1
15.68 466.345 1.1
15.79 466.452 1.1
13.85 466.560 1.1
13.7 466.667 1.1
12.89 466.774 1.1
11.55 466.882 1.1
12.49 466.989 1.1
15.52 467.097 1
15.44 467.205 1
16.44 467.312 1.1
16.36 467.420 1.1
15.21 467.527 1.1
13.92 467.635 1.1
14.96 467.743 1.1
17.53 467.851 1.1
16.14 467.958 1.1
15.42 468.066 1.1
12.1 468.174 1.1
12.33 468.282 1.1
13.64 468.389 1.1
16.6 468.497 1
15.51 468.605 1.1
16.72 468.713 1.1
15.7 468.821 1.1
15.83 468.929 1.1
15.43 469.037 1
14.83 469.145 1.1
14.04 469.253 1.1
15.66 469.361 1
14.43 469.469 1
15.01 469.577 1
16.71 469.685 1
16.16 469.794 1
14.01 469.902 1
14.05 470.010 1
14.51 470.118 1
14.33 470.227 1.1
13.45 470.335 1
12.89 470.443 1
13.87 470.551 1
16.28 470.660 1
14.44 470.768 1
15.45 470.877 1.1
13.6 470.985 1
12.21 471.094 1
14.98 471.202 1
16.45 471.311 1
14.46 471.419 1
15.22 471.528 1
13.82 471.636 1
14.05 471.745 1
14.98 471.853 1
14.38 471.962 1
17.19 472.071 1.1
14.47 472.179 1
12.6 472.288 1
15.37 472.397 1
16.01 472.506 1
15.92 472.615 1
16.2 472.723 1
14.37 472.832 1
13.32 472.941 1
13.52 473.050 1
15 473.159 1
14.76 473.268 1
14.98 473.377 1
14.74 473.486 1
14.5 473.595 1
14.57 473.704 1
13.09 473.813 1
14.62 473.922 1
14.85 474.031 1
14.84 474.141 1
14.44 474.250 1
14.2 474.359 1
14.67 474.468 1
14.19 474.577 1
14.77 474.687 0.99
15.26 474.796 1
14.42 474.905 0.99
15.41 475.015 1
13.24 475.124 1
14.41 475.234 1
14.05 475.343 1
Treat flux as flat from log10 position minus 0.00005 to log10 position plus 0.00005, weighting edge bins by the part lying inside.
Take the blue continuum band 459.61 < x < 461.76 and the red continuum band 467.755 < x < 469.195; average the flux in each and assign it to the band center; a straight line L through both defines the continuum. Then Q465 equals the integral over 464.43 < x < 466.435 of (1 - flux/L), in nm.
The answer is 0.047 nm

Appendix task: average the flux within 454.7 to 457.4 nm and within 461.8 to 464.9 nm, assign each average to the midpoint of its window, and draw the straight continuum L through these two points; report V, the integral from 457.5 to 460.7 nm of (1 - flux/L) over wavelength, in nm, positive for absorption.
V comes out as -0.07 nm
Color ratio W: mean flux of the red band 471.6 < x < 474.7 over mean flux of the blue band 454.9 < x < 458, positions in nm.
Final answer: 1.0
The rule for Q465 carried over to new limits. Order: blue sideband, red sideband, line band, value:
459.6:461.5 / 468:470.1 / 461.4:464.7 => 0.065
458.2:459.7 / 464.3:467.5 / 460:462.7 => -0.194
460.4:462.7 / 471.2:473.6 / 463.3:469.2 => 0.119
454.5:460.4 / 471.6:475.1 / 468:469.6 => -0.045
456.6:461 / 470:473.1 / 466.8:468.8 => -0.040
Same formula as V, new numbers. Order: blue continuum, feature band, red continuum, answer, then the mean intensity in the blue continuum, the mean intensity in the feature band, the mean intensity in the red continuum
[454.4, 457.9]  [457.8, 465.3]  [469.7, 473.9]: -0.33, 13.9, 14.7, 14.6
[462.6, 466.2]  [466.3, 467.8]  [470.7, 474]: 0.02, 14.8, 14.6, 14.7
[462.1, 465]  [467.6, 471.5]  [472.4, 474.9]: -0.02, 14.9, 14.8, 14.7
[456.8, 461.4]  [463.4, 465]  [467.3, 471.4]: 0.03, 14.7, 14.5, 14.9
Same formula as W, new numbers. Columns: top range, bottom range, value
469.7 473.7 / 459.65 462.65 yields 0.96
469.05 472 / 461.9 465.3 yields 0.98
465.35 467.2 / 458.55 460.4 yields 1.02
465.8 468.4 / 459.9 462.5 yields 0.98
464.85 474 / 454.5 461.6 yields 1.04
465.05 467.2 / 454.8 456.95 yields 1.07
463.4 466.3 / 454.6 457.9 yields 1.06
